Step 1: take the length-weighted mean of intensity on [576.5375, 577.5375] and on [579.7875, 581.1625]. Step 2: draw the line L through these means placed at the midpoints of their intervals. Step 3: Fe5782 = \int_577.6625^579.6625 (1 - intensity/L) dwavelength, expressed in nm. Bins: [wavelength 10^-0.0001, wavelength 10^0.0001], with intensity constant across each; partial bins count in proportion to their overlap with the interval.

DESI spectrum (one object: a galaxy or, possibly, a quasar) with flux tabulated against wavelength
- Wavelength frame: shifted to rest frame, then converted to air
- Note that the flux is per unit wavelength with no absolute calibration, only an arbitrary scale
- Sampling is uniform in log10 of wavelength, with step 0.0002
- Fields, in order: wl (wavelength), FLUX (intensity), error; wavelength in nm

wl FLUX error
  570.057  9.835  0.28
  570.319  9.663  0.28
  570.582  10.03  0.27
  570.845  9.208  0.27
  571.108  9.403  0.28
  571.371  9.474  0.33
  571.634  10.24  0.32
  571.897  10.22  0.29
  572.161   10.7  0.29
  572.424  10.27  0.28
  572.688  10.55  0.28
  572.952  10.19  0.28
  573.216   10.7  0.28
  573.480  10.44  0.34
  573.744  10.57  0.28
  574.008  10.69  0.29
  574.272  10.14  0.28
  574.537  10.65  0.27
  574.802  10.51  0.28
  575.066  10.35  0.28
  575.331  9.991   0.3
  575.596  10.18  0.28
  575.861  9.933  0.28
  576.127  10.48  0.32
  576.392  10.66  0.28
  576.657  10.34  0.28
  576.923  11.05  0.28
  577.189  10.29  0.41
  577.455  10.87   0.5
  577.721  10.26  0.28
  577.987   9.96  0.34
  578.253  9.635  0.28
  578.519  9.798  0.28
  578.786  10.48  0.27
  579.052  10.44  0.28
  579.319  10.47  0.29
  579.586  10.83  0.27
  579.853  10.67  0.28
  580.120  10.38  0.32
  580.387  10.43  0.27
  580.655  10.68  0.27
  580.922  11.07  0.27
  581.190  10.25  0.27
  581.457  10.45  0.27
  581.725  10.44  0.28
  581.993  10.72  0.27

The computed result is 0.08 nm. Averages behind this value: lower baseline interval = 10.6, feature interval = 10.2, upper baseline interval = 10.6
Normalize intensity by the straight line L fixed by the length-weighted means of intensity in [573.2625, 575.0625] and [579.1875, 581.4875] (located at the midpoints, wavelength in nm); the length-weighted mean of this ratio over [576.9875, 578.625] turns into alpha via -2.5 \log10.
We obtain 0.04 mag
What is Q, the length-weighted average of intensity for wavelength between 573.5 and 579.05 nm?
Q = 10.3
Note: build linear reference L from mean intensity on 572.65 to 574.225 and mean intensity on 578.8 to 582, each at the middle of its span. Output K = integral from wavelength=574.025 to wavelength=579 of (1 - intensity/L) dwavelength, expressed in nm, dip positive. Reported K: 0.10 nm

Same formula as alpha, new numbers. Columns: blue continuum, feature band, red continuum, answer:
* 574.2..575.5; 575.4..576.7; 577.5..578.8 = -0.008 mag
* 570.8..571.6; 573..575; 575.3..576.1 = -0.069 mag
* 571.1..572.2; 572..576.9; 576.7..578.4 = -0.027 mag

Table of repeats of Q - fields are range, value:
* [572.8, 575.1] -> 10.5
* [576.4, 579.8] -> 10.4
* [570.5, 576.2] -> 10.2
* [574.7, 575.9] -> 10.2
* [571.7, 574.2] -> 10.5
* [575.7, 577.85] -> 10.5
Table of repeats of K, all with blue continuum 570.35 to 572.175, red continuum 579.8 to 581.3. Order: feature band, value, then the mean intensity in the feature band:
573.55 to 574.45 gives -0.04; 10.5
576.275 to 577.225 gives -0.03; 10.6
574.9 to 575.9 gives 0.00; 10.2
